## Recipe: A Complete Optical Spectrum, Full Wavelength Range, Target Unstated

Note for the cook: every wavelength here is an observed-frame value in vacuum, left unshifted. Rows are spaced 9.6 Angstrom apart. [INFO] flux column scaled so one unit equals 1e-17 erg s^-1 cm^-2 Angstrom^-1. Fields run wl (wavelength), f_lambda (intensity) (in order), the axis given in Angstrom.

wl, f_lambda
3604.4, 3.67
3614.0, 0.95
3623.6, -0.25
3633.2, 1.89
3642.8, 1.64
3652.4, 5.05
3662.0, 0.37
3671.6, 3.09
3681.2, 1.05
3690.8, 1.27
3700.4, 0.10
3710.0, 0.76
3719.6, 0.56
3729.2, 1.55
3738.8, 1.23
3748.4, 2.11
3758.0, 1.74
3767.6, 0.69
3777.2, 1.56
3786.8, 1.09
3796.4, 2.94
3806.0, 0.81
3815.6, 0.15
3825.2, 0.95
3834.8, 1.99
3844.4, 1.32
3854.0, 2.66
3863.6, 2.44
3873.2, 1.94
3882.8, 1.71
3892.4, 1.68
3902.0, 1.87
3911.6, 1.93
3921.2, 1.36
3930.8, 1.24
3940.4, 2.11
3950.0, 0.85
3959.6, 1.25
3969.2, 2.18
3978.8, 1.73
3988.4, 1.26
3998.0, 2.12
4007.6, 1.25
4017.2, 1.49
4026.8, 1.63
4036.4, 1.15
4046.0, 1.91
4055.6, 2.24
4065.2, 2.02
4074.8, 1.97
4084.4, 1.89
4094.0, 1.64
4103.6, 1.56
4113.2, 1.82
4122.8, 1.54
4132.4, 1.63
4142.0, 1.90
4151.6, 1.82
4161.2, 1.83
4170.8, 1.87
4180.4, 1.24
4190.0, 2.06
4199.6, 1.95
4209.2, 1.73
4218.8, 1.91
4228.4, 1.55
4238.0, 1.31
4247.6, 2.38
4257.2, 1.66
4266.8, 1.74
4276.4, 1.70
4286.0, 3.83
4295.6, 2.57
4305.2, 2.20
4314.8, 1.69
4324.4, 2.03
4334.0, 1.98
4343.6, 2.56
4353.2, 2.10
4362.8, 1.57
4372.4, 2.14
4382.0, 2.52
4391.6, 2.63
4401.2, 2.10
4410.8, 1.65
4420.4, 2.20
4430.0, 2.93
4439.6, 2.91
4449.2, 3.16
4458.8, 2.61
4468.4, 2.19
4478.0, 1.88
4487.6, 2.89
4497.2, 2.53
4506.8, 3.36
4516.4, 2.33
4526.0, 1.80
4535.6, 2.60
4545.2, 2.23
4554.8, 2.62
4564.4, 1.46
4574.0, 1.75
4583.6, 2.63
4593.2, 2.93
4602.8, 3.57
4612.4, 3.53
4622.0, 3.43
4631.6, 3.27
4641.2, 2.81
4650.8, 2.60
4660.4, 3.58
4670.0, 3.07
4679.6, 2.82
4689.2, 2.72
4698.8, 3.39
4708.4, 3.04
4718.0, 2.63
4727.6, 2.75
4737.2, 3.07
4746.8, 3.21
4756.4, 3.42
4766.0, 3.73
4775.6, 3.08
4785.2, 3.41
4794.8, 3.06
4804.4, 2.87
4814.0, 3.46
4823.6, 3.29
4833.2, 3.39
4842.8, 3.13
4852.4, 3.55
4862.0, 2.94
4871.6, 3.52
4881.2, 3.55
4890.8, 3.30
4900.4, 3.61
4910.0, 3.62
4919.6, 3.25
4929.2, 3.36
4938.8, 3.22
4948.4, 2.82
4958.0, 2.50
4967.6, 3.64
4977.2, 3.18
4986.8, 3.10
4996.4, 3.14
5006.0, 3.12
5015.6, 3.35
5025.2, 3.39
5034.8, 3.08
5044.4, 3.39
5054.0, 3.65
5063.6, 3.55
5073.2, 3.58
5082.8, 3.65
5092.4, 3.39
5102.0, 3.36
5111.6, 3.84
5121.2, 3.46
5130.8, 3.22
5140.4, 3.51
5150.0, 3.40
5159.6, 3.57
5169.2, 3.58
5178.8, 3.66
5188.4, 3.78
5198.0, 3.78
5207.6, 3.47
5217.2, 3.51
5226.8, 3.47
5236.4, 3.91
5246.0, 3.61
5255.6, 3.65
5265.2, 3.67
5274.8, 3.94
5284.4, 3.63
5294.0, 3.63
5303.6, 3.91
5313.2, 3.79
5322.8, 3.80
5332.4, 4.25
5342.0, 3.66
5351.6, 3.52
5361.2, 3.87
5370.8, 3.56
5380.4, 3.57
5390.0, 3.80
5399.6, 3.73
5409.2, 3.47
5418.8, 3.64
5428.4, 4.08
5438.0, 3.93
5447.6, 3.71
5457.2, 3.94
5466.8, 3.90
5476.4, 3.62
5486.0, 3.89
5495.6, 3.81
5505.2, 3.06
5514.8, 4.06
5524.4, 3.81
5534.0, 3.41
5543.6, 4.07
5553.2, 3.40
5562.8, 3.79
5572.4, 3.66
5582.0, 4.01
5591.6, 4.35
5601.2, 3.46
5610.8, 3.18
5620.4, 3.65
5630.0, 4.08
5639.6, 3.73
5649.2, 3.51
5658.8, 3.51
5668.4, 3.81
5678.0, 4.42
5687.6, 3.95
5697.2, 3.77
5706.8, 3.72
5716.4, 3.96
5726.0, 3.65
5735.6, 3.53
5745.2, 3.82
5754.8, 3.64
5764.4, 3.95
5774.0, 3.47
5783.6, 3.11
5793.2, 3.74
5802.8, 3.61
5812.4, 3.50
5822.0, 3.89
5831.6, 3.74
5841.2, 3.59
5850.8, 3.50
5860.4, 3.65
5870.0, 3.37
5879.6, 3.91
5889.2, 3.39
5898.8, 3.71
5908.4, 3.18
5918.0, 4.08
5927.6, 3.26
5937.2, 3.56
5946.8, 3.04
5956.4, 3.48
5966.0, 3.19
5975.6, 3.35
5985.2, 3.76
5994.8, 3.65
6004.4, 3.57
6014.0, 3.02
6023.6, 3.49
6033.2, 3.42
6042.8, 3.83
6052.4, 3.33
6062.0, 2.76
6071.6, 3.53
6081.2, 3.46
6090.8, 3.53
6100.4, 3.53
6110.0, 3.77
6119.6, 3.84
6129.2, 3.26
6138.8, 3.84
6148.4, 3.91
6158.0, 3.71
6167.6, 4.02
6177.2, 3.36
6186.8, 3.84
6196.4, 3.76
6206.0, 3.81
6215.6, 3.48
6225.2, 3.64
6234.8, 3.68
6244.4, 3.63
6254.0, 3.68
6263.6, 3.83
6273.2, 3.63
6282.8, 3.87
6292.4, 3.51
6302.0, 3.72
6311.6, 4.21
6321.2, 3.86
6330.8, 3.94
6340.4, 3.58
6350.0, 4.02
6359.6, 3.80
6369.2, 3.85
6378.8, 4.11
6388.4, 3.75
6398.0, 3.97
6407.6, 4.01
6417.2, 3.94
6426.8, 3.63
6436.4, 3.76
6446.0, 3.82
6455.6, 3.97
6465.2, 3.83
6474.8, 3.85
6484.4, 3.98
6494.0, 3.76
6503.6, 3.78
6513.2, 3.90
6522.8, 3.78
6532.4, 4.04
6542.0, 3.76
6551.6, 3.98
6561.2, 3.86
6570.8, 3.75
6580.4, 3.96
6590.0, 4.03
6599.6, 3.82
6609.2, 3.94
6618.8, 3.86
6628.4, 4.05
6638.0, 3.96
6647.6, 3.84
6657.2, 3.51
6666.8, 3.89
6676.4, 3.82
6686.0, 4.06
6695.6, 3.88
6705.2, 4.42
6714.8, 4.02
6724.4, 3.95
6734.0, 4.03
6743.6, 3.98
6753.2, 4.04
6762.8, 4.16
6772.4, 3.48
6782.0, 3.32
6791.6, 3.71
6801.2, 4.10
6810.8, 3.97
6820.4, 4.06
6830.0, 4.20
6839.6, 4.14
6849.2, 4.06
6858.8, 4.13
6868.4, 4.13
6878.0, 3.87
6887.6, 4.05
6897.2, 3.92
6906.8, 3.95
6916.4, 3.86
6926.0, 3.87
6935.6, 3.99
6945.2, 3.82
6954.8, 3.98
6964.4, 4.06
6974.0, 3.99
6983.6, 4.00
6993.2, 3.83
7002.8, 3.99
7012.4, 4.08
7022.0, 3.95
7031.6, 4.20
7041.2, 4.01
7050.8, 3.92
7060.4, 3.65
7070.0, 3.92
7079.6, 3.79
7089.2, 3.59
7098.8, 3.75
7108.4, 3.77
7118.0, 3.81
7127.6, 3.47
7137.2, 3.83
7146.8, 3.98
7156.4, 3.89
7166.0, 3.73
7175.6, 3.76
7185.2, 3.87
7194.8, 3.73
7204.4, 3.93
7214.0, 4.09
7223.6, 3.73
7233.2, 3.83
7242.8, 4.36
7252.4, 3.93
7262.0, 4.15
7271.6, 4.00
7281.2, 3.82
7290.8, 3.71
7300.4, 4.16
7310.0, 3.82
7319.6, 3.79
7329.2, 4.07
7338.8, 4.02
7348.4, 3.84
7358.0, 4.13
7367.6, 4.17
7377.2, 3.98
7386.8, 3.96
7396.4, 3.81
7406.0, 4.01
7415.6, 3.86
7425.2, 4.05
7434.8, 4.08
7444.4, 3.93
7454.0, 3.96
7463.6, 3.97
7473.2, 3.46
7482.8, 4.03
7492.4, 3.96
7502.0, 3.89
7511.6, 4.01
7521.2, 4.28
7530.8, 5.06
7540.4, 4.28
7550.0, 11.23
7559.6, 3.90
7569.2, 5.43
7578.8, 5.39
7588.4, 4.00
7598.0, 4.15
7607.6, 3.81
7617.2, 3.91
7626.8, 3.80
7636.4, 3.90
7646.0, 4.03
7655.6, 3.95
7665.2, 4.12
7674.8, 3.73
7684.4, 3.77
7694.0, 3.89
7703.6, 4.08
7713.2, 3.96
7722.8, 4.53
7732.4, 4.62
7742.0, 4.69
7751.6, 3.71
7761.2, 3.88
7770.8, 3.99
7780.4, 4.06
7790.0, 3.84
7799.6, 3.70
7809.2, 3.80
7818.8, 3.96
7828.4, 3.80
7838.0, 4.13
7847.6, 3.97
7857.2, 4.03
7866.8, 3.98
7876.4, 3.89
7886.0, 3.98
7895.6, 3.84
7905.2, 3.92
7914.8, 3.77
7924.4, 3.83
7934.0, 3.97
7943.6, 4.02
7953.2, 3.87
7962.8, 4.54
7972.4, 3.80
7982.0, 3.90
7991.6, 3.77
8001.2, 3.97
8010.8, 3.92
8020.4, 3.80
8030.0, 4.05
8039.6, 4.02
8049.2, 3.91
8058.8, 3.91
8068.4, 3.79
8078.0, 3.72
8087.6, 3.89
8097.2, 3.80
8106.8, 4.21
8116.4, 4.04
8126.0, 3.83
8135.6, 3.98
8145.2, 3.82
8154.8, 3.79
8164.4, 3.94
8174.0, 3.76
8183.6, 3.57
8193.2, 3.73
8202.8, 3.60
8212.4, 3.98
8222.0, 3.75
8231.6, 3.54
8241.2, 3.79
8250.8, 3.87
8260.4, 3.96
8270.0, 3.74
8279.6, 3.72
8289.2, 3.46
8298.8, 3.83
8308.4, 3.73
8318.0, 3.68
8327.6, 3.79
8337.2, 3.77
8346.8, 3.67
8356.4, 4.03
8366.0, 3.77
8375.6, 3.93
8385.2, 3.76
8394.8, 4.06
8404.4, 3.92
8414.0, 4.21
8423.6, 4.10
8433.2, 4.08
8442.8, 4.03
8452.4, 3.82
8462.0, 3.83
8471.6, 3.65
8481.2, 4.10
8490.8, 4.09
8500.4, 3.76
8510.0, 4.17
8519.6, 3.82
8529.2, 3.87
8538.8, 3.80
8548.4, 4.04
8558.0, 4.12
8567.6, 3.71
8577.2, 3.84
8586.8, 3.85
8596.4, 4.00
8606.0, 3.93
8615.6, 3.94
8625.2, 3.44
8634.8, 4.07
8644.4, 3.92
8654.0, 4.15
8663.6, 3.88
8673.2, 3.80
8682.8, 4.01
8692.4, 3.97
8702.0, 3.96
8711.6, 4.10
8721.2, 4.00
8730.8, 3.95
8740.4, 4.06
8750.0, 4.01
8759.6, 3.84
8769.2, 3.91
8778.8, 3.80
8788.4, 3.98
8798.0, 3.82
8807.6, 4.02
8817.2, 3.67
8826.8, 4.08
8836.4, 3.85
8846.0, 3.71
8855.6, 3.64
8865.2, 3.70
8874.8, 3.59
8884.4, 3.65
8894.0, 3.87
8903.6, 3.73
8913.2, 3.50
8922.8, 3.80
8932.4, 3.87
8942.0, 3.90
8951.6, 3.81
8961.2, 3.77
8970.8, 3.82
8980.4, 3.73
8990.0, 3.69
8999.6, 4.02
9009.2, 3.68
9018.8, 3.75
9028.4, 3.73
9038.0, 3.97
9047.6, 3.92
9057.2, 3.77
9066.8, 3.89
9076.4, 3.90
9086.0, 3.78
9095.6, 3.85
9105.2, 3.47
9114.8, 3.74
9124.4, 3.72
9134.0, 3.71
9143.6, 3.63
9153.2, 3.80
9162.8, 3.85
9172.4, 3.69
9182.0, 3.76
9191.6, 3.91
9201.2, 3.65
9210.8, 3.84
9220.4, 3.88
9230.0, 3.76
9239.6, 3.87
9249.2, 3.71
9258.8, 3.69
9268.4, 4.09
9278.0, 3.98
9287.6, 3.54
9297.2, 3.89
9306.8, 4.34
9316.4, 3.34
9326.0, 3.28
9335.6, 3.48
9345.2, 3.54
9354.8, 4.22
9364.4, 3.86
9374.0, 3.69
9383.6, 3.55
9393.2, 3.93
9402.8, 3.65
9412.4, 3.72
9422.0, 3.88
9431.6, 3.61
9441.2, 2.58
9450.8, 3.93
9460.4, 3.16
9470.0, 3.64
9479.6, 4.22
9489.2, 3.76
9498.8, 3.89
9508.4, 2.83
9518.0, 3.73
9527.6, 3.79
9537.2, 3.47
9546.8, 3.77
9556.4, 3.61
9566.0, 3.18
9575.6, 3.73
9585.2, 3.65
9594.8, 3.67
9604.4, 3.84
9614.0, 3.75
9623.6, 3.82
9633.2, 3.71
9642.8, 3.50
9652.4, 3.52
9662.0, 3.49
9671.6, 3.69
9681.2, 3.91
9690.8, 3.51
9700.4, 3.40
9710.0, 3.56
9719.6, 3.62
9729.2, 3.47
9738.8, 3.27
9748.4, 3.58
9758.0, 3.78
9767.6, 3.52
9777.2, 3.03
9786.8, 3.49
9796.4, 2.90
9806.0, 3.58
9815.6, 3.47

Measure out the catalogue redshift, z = 0.150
